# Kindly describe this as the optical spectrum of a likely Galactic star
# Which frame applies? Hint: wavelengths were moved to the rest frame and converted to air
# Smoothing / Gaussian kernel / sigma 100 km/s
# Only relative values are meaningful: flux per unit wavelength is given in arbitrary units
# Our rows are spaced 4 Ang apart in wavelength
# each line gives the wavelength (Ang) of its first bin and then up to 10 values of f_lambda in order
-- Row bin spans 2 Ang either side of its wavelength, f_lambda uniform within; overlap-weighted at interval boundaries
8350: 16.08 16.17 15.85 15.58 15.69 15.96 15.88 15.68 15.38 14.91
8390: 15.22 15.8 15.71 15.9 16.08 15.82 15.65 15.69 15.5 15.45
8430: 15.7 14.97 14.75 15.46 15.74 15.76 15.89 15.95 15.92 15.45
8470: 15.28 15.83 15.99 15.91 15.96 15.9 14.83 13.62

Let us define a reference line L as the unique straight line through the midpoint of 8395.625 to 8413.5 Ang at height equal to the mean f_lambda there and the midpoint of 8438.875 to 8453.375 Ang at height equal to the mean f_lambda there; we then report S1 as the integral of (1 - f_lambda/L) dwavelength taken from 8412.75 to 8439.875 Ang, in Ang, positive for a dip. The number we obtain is 0.6 Ang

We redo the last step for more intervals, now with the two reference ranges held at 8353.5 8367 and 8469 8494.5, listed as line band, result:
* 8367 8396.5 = 0.4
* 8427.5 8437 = 0.3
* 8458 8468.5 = 0.0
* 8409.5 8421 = 0.1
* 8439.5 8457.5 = 0.1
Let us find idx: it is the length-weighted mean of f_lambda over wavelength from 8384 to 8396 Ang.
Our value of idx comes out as 15.3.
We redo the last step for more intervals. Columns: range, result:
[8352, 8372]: 15.8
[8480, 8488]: 15.9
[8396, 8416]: 15.8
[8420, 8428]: 15.5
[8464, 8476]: 15.5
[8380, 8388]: 15.1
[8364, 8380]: 15.8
